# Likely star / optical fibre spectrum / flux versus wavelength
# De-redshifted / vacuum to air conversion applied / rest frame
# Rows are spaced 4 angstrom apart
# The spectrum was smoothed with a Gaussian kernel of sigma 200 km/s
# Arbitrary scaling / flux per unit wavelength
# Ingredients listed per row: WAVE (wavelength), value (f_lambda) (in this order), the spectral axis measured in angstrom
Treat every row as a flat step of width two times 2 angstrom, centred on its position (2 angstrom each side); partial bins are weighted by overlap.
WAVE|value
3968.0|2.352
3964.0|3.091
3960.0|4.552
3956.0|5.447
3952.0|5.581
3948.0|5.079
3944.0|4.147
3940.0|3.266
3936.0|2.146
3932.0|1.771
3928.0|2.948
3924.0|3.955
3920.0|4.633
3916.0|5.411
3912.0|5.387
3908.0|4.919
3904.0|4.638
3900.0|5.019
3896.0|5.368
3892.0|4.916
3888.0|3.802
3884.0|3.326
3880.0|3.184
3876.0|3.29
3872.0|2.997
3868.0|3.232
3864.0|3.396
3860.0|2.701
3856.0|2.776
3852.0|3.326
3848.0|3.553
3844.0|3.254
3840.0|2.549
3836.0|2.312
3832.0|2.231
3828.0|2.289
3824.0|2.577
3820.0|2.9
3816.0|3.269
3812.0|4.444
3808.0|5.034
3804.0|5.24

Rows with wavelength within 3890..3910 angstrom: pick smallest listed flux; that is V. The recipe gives 4.638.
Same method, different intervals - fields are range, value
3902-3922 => 4.633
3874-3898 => 3.184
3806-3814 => 4.444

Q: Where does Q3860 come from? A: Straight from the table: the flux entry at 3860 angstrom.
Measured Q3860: 2.701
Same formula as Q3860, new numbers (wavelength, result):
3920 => 4.633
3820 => 2.9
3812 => 4.444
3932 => 1.771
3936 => 2.146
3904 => 4.638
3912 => 5.387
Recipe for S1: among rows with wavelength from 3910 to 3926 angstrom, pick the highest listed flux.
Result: 5.411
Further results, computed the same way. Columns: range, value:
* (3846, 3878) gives 3.553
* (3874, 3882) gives 3.29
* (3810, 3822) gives 4.444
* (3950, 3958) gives 5.581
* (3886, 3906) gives 5.368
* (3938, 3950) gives 5.079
